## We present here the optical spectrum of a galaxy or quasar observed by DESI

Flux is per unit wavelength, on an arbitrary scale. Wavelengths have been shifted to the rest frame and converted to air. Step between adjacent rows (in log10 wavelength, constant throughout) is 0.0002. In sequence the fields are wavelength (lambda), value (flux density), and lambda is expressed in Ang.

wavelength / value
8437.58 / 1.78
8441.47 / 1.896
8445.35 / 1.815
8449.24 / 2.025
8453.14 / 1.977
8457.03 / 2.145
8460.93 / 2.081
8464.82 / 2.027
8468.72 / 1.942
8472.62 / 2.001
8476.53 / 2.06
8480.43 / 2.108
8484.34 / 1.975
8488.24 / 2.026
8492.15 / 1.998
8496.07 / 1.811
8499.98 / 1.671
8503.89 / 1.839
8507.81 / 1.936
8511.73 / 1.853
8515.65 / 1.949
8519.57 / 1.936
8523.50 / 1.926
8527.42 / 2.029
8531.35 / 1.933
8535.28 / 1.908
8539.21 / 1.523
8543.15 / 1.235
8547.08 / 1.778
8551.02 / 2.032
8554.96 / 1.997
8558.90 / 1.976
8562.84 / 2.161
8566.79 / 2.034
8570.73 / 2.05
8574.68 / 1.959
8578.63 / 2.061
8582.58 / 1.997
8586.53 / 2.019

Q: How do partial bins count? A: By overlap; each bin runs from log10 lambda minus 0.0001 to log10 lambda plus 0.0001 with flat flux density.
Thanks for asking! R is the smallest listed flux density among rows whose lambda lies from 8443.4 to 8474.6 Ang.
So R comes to 1.815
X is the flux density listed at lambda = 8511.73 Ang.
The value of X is 1.853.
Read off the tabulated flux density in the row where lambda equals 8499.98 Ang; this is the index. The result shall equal 1.671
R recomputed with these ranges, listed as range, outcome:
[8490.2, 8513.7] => 1.671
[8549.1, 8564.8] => 1.976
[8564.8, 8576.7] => 1.959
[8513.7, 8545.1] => 1.235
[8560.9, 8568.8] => 2.034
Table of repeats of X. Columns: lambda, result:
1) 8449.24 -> 2.025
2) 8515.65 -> 1.949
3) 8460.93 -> 2.081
